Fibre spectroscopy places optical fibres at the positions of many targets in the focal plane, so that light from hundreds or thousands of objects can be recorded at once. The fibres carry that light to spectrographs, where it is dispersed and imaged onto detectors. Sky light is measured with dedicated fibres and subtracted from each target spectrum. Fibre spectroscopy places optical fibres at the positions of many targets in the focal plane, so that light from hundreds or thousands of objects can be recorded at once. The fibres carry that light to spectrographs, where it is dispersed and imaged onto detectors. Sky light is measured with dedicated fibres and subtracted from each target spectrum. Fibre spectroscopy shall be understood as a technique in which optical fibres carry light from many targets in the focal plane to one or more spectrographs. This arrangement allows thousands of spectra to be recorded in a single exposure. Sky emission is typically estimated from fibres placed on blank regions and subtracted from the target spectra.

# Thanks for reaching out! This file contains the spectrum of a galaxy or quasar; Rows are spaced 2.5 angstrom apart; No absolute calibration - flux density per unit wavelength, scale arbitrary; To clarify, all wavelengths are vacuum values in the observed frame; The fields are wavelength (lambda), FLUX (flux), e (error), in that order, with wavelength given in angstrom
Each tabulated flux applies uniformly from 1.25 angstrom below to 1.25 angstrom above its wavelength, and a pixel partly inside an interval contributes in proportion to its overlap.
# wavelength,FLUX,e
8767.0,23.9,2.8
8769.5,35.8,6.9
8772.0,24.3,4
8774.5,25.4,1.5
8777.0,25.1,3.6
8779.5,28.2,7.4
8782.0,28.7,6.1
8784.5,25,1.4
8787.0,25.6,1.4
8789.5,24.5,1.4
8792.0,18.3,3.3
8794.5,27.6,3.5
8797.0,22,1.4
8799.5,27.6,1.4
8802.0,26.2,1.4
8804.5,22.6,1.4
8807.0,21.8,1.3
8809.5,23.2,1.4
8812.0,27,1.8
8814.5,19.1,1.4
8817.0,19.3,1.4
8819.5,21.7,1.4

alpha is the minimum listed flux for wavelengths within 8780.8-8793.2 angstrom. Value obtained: 18.3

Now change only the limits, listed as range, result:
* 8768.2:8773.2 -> 24.3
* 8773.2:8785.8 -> 25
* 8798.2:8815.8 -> 19.1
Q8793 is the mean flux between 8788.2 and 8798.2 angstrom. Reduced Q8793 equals 23.1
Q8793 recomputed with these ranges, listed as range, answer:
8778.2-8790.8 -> 26.4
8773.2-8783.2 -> 26.8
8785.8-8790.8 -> 25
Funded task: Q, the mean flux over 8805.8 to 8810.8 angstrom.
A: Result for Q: 22.6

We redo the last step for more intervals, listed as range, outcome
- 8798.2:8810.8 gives 24.3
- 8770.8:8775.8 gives 24.9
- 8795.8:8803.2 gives 25.3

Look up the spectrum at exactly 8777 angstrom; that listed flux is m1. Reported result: 25.1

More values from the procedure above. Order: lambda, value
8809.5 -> 23.2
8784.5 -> 25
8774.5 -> 25.4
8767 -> 23.9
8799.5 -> 27.6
